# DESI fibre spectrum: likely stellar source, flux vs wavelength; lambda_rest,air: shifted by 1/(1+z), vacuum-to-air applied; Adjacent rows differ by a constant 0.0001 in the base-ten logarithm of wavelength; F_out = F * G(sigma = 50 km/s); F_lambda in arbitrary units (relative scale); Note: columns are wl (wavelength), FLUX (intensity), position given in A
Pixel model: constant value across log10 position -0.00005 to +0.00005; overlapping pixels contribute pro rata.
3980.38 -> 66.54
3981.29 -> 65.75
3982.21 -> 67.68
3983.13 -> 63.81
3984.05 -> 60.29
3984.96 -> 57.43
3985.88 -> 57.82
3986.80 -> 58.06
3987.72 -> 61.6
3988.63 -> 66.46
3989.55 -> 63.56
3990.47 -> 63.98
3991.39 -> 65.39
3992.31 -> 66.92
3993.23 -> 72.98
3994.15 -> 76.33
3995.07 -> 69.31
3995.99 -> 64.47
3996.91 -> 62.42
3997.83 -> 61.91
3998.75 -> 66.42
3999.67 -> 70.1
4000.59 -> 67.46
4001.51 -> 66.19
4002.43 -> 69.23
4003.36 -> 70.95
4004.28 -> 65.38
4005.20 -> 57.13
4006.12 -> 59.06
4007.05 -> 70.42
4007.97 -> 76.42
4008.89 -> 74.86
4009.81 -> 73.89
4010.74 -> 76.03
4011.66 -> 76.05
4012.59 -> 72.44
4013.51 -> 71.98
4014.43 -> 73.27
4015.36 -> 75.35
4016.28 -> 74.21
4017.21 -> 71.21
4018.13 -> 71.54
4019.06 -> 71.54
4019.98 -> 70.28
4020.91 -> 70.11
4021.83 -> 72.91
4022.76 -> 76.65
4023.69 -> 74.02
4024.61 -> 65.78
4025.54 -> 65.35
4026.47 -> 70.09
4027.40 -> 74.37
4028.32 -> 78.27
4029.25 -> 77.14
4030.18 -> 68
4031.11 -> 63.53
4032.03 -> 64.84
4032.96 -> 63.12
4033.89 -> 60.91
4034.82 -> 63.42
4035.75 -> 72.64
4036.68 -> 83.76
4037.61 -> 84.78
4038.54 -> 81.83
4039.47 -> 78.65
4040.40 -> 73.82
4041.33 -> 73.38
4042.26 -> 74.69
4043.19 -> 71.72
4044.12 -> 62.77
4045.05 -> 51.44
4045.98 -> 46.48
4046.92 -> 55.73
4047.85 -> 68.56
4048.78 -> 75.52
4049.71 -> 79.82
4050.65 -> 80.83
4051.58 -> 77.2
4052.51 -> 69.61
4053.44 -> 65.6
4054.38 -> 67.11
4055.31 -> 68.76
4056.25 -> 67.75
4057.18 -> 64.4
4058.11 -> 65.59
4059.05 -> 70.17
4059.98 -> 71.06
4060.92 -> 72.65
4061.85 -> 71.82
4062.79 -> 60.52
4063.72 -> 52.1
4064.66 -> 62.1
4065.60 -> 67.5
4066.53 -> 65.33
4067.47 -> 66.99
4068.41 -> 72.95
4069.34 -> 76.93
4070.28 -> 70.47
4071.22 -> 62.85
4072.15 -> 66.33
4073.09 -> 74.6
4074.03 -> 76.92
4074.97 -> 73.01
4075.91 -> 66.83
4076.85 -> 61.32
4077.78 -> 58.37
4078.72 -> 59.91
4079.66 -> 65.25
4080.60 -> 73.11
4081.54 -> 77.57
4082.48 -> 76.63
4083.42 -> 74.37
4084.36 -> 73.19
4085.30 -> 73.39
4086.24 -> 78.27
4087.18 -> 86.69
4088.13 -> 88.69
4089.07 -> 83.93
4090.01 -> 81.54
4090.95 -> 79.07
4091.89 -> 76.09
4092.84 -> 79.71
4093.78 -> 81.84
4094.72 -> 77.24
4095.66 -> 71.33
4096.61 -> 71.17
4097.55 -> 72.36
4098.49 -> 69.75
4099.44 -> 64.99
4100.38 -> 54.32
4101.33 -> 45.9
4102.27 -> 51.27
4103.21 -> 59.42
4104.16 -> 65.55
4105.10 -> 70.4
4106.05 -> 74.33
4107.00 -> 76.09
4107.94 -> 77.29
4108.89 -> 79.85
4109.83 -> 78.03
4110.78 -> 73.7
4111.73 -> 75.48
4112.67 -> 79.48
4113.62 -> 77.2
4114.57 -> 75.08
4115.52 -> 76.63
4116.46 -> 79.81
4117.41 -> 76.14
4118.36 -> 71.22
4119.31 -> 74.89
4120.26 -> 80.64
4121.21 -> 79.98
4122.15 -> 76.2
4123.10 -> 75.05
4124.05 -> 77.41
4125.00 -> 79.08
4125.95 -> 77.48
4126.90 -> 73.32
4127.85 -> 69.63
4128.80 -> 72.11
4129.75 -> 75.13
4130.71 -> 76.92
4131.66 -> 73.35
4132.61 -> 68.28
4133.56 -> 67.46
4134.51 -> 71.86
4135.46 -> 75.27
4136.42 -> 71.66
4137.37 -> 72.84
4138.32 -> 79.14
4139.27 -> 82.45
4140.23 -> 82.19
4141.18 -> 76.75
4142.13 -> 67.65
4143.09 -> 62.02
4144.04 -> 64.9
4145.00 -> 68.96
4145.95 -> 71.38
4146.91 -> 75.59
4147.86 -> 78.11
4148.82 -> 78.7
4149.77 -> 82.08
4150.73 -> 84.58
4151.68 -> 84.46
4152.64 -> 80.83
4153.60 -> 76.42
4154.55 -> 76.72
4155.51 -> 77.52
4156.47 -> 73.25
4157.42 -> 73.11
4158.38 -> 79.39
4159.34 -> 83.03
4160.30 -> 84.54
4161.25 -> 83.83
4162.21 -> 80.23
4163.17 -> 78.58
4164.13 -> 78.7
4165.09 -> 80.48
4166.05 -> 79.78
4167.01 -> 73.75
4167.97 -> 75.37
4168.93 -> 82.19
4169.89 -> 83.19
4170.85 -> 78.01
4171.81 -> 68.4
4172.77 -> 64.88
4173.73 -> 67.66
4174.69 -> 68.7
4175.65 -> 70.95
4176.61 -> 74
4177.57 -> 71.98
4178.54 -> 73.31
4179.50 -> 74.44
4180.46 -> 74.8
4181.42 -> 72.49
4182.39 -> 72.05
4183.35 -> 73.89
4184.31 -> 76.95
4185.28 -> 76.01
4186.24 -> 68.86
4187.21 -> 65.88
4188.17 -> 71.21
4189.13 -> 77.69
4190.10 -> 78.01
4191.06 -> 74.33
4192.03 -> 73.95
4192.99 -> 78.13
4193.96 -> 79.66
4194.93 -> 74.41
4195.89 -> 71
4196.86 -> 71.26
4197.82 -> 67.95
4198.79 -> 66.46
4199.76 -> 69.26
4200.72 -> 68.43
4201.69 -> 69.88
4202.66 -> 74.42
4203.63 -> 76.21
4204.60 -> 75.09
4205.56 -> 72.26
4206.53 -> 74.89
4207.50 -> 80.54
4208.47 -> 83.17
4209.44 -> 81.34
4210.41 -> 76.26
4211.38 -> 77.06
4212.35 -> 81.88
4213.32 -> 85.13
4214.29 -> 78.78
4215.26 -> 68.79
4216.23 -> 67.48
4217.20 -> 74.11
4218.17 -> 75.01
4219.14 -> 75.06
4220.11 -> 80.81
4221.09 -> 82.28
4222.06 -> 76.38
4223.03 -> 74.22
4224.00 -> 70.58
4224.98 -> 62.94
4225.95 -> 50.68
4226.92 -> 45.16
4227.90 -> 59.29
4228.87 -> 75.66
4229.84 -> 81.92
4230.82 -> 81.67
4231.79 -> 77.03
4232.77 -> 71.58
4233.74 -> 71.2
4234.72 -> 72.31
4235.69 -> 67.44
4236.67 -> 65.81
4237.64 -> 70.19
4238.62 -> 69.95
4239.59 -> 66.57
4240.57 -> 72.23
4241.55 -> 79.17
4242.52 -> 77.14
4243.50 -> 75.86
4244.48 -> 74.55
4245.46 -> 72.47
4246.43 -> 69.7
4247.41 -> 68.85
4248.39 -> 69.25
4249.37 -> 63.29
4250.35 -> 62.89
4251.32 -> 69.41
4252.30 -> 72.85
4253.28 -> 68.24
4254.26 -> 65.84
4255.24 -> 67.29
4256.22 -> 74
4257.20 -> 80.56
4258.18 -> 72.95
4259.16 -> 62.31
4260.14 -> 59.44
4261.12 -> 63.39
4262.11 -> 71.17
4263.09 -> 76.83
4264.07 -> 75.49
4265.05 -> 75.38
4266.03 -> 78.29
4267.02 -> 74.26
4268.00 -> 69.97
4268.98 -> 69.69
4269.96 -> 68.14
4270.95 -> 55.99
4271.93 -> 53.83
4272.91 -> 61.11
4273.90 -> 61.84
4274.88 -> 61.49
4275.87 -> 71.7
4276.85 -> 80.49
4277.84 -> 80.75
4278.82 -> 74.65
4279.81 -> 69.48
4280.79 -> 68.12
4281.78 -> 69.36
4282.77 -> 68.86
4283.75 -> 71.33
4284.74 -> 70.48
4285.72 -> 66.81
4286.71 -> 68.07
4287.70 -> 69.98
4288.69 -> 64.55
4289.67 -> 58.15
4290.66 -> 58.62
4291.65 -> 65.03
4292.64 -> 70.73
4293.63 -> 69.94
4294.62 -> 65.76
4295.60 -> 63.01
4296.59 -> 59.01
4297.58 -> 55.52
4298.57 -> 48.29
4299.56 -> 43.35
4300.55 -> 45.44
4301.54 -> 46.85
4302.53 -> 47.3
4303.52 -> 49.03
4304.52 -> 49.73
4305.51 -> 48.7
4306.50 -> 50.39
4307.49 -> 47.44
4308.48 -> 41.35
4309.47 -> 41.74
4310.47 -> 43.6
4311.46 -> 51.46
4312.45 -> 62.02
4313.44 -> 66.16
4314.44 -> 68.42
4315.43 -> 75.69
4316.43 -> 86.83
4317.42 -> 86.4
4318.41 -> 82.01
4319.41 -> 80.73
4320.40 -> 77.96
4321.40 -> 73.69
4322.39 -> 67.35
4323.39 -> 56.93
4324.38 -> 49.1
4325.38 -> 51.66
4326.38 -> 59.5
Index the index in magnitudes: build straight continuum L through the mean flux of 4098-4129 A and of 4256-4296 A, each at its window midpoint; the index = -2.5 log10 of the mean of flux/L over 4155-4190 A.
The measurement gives -0.063 mag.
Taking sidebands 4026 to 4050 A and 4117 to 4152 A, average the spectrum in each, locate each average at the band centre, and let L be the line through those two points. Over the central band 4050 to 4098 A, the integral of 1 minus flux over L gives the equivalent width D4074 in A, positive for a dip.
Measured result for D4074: 0.1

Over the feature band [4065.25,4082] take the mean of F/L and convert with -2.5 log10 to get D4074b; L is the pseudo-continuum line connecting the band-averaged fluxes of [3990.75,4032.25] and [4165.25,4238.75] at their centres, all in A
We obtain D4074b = 0.037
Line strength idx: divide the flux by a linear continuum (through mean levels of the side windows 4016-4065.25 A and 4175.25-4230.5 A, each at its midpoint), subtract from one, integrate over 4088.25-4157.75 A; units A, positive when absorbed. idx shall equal -2.7 A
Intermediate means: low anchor 69.6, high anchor 73.3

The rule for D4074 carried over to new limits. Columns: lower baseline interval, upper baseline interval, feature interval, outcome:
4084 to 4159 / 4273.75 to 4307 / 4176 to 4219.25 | -3.4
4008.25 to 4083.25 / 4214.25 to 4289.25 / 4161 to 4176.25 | -1.2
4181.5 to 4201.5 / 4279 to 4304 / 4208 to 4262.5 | -3.0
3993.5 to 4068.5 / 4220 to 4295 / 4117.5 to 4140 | -1.8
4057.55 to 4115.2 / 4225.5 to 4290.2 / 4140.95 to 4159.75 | -1.4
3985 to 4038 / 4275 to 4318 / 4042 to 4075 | 0.1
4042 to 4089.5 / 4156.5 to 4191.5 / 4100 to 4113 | 0.6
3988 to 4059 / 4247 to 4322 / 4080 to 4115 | -2.7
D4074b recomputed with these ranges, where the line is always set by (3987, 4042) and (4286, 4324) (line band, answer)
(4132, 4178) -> -0.15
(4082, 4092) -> -0.17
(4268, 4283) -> -0.10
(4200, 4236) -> -0.16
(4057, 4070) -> 0.02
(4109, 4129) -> -0.14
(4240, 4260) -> -0.13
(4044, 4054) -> 0.04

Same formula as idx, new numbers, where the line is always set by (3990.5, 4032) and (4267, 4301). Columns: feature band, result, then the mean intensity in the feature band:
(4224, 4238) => -0.5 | 68.1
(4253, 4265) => -0.9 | 70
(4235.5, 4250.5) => -1.1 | 70.5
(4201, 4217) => -2.4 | 76.3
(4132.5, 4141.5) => -1.0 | 75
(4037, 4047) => 0.0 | 69.4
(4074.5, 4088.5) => -0.7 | 72.3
